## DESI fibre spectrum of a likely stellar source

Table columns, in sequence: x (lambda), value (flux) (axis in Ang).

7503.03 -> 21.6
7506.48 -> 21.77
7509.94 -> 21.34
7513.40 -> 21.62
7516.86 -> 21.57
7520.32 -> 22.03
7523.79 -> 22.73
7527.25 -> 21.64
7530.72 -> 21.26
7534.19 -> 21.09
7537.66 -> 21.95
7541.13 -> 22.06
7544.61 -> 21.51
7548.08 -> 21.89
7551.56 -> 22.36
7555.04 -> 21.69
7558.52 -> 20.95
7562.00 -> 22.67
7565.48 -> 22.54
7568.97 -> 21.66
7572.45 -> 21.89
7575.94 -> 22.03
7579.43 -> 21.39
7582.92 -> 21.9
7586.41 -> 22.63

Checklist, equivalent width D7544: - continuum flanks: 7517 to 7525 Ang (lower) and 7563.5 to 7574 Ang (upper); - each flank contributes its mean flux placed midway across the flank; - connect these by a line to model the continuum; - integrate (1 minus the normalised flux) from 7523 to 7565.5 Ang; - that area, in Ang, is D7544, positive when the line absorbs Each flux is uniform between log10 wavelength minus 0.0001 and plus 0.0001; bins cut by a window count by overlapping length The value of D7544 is 0.57 Ang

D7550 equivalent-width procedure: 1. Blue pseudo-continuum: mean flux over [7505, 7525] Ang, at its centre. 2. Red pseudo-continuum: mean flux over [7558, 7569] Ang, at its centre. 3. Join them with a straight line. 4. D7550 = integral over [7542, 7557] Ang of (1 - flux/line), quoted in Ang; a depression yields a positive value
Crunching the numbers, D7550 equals 0.11 Ang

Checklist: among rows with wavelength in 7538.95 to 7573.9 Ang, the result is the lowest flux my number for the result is 20.95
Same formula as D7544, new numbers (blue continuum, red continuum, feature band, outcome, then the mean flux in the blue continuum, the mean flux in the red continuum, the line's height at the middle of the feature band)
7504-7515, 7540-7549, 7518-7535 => -0.1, 21.6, 21.8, 21.7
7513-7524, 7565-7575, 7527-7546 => 0.3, 21.9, 22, 21.9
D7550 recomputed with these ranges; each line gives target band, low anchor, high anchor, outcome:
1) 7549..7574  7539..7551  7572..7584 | -0.2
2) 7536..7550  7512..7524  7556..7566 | 0.1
